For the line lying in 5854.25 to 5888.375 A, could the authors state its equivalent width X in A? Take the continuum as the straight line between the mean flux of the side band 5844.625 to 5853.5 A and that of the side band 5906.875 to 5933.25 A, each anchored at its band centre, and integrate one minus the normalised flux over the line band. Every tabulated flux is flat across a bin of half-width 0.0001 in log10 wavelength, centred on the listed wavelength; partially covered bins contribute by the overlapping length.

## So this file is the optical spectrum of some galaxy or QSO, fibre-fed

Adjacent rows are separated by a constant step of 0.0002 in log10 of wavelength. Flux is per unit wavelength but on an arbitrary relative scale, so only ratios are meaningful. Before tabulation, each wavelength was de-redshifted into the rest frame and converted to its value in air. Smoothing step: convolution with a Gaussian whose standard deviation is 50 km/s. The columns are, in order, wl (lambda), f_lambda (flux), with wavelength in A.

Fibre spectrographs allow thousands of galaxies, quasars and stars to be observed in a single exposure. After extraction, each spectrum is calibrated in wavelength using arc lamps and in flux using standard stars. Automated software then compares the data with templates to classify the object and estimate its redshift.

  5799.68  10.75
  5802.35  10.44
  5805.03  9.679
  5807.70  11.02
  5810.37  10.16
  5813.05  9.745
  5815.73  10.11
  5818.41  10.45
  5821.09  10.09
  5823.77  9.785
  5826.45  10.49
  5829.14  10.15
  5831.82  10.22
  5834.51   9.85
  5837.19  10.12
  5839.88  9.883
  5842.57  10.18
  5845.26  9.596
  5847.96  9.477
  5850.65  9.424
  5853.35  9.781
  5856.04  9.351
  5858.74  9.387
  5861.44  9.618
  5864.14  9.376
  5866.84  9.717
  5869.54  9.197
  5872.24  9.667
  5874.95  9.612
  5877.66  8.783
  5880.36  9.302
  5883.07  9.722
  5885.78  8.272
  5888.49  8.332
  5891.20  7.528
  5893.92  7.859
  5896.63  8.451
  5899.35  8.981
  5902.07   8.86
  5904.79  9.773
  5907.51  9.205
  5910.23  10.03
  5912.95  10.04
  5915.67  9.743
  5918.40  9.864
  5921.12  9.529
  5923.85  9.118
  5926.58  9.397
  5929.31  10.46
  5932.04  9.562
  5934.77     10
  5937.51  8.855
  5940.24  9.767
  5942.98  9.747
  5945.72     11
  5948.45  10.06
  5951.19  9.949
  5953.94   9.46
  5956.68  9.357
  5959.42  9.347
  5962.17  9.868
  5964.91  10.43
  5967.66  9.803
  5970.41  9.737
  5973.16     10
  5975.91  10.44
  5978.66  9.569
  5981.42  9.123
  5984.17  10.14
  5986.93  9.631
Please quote 1.01 A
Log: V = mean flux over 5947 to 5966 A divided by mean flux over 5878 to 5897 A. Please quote 1.1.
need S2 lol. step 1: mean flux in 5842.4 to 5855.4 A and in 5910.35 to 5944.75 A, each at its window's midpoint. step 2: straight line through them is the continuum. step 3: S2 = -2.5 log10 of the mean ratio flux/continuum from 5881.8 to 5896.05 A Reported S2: 0.16 mag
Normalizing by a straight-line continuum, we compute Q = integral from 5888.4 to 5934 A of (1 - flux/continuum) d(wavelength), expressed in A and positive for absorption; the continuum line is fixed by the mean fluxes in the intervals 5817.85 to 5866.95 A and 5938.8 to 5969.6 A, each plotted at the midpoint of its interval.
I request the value 2.8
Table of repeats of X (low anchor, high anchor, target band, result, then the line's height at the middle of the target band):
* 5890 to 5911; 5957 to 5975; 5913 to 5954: -2.0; 9.33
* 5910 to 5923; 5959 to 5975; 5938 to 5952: -0.2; 9.86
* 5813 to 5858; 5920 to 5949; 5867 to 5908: 3.8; 9.84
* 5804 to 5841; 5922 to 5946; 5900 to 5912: 0.4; 9.81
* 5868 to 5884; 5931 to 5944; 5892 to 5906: 1.1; 9.45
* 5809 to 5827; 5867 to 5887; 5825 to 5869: -0.4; 9.69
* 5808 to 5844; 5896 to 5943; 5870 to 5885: 0.7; 9.8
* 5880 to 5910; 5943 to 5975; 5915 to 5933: -0.7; 9.29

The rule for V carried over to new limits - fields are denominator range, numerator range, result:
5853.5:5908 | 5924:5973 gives 1.08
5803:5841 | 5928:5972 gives 0.97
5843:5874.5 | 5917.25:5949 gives 1.03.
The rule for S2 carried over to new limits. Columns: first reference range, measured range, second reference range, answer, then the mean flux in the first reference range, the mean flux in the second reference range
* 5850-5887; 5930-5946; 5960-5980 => 0.00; 9.38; 9.95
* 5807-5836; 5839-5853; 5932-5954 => 0.04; 10.2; 9.86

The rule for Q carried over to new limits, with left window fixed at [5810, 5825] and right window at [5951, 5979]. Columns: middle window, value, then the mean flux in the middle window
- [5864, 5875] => 0.5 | 9.52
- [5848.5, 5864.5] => 0.8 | 9.5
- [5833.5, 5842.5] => 0.0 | 9.99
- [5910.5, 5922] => 0.1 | 9.83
